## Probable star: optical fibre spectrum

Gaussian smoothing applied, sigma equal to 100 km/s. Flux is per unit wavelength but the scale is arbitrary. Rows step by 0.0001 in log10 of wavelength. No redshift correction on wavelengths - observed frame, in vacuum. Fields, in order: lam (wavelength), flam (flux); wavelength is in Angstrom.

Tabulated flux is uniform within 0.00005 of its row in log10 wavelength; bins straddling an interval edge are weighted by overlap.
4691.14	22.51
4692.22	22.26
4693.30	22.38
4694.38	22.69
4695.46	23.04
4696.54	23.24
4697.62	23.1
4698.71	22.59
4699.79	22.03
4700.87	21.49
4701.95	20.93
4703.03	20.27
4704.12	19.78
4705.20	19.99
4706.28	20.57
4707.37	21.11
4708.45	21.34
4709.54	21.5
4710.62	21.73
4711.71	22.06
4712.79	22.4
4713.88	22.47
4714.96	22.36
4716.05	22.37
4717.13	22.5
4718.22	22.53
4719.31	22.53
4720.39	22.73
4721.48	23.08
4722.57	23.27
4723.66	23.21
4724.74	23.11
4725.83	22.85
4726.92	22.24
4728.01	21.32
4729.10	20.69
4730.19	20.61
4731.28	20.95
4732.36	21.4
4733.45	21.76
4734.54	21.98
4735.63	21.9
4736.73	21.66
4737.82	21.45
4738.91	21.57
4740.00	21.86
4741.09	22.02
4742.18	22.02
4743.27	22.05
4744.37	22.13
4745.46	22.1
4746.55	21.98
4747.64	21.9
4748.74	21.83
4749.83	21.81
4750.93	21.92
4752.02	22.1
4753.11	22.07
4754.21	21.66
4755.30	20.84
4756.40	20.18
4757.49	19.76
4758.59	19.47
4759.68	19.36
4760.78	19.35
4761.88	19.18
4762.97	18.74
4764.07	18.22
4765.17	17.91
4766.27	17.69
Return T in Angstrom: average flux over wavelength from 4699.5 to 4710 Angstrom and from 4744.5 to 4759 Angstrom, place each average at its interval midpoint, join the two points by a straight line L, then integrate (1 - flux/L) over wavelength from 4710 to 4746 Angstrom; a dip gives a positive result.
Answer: -1.63 Angstrom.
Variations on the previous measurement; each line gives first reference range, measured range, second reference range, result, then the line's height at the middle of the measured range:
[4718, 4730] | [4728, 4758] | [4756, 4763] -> -1.0 Angstrom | 20.9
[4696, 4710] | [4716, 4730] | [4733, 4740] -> -0.6 Angstrom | 21.6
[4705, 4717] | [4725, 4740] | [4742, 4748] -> 0.2 Angstrom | 21.9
